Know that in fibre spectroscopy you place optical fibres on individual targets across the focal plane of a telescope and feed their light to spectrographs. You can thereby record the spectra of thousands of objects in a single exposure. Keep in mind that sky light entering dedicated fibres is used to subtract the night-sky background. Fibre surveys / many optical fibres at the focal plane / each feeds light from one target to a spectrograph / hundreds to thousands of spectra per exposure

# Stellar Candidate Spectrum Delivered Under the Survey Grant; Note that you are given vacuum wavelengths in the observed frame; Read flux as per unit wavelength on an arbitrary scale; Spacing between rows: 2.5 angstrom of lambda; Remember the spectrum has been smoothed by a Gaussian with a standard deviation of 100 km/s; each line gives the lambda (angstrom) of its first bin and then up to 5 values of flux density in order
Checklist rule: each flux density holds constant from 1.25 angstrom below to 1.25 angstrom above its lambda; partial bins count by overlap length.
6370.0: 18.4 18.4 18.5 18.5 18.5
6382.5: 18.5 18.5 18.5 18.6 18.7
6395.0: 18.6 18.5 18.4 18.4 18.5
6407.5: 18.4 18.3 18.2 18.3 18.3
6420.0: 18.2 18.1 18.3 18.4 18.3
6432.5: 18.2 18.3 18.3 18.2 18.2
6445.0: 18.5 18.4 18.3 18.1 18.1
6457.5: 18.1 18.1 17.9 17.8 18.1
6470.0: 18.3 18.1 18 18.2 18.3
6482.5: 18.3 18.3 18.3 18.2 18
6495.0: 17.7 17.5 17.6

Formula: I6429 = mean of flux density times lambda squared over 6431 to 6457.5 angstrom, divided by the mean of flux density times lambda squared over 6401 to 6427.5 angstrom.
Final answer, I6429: 1.01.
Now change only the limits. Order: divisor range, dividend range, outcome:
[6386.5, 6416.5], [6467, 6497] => 1.01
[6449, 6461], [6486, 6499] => 1.00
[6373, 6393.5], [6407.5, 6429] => 1.00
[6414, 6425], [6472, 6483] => 1.02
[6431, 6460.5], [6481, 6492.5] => 1.01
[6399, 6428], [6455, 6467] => 1.00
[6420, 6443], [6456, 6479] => 1.00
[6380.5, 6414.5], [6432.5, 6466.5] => 1.00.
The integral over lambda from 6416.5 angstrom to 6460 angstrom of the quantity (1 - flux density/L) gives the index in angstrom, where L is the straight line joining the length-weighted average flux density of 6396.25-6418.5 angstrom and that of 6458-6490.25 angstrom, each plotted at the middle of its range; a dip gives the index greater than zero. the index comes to 0.0 angstrom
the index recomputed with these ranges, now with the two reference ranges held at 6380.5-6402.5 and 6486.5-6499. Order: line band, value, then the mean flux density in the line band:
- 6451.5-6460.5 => 0.02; 18.1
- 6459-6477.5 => 0.02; 18.1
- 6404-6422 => 0.10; 18.3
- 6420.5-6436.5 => 0.04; 18.3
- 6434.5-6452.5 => -0.08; 18.3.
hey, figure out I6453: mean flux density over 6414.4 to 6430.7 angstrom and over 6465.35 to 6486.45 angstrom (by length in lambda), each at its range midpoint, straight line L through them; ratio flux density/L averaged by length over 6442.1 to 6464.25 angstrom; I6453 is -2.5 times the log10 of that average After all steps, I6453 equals 0.00 mag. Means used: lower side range 18.3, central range 18.2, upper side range 18.2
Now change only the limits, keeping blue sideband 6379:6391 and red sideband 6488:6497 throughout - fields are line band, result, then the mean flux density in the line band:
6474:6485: -0.012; 18.2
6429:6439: -0.001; 18.3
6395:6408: -0.001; 18.5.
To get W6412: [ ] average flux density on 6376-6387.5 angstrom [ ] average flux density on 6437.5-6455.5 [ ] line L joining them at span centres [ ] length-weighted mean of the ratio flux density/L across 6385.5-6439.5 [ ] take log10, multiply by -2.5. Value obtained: 0.001 mag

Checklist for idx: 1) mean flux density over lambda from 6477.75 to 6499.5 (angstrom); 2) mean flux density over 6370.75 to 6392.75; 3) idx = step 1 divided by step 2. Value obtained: 0.98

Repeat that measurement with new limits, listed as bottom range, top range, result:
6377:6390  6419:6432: 0.99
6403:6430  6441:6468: 0.99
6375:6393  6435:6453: 0.99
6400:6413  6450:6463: 0.98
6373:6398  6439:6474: 0.98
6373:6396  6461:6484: 0.98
